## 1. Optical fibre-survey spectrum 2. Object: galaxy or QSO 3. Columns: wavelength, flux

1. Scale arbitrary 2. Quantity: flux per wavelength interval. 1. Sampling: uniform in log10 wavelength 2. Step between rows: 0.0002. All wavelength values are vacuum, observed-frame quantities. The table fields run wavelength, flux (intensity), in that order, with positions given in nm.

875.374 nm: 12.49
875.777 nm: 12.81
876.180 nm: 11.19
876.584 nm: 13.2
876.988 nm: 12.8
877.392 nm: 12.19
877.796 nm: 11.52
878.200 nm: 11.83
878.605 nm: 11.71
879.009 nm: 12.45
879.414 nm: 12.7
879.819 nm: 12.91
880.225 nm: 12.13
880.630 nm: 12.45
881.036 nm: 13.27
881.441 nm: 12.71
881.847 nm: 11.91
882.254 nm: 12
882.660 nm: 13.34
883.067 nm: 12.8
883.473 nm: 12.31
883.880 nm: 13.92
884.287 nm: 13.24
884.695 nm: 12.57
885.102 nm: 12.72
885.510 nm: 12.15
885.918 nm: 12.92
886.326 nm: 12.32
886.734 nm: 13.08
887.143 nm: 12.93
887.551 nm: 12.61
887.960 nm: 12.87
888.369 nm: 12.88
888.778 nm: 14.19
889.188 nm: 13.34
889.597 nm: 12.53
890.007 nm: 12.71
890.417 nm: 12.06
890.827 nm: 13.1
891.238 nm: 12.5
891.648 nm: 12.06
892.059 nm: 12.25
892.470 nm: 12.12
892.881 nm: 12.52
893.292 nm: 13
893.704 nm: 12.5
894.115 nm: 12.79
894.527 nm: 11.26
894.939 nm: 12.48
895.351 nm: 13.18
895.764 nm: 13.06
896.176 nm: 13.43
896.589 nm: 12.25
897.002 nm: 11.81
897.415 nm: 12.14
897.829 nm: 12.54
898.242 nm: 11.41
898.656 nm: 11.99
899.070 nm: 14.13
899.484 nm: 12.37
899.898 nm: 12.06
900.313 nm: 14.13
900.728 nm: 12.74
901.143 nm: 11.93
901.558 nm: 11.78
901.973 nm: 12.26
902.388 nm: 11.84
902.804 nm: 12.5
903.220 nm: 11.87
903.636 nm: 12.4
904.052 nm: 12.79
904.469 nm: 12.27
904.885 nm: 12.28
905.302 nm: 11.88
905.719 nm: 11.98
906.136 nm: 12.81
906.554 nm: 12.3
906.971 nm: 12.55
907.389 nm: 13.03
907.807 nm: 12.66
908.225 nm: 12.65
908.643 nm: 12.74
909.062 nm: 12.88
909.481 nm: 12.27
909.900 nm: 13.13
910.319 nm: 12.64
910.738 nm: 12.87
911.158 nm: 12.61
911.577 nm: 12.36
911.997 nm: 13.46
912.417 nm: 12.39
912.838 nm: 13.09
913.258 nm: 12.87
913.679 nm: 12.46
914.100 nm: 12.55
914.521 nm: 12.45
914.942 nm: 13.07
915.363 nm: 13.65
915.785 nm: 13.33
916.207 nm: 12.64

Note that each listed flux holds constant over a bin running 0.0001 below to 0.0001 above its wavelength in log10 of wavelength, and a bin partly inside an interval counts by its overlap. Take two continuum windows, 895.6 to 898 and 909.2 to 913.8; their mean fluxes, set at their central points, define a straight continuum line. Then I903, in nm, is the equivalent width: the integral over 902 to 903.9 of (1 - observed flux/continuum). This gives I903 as 0.07 nm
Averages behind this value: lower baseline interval 12.5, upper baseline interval 12.7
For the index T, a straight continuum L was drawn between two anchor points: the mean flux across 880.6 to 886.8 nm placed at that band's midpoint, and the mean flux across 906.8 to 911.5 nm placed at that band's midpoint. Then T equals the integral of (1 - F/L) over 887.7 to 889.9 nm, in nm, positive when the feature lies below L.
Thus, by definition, -0.07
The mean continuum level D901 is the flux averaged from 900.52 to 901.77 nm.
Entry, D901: 12.2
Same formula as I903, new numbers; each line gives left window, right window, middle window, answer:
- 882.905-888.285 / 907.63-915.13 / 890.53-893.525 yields 0.07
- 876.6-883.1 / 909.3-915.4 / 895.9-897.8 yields 0.02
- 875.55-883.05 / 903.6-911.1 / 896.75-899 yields 0.07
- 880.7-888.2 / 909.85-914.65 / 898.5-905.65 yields 0.18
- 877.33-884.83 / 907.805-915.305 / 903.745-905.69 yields 0.06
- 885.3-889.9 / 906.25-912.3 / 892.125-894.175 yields 0.05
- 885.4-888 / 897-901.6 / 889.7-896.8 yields 0.02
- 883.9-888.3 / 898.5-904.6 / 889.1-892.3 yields 0.04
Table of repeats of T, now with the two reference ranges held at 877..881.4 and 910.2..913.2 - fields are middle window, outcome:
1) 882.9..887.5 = -0.14 nm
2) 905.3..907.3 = 0.05 nm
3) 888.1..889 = -0.07 nm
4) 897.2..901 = 0.01 nm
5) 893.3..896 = -0.01 nm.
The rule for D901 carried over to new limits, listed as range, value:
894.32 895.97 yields 12.5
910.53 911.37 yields 12.7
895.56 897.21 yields 12.6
